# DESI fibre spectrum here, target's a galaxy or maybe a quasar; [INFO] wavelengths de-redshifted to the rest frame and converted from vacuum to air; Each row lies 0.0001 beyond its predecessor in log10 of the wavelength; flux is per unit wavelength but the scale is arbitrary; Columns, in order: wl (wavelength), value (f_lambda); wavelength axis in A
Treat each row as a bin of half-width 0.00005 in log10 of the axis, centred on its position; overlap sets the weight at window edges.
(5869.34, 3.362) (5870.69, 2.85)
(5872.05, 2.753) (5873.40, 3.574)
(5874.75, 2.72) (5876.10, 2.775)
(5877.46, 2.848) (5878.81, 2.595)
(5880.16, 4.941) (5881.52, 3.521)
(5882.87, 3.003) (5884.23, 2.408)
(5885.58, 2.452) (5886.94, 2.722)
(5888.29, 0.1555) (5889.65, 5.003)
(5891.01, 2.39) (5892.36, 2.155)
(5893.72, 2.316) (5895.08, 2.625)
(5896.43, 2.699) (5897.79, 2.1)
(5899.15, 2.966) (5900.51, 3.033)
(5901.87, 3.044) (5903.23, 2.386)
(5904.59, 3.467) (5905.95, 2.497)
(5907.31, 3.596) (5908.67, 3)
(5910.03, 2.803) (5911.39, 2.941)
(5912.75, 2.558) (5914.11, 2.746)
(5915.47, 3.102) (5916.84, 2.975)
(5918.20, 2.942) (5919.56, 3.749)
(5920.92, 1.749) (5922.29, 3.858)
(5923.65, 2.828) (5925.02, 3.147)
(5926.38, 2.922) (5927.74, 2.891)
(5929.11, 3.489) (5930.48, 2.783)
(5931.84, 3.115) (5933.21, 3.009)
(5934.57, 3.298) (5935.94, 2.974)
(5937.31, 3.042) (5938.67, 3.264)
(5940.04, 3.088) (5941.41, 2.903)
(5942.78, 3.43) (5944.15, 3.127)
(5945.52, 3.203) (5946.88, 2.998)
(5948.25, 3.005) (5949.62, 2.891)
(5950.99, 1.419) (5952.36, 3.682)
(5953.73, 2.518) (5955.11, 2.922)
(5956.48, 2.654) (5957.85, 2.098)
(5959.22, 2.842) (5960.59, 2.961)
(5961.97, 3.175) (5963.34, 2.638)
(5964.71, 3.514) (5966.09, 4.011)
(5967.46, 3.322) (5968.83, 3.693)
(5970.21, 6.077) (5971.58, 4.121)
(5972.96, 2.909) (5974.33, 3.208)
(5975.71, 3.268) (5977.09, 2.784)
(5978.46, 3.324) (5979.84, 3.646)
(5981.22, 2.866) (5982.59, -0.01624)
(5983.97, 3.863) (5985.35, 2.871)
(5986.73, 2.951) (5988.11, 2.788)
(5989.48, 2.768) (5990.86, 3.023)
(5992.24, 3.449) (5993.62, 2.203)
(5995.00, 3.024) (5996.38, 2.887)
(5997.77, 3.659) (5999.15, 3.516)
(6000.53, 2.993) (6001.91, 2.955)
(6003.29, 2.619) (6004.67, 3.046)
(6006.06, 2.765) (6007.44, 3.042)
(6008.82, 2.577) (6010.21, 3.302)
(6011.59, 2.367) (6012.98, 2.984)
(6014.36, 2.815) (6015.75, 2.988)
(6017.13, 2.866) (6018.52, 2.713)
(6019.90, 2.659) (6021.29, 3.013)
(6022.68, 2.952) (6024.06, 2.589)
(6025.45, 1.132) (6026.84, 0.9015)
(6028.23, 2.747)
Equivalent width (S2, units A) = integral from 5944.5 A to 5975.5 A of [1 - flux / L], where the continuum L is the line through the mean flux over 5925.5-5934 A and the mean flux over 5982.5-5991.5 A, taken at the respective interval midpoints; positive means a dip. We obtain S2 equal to -3.0 A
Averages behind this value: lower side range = 3.04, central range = 3.18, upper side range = 2.78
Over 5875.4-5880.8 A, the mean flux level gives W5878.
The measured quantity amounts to 3.28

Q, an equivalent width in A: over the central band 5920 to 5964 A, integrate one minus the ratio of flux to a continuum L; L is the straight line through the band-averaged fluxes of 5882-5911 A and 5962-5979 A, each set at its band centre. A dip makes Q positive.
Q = 3.9 A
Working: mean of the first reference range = 2.71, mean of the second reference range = 3.56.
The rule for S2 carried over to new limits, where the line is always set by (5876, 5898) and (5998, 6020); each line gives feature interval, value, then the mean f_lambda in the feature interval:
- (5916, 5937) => -1.8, 3.05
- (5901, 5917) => -0.8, 2.93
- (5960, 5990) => -3.7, 3.22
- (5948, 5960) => 0.8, 2.66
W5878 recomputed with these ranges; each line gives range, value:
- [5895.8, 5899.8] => 2.58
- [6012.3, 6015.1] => 2.9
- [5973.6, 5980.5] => 3.24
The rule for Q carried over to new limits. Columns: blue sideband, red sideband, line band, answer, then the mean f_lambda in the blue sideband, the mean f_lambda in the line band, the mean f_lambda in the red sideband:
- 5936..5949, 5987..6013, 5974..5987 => 0.6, 3.11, 2.86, 2.94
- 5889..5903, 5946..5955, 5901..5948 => -4.0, 2.81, 3.03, 2.77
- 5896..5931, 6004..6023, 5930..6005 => -4.3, 2.94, 3.06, 2.86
